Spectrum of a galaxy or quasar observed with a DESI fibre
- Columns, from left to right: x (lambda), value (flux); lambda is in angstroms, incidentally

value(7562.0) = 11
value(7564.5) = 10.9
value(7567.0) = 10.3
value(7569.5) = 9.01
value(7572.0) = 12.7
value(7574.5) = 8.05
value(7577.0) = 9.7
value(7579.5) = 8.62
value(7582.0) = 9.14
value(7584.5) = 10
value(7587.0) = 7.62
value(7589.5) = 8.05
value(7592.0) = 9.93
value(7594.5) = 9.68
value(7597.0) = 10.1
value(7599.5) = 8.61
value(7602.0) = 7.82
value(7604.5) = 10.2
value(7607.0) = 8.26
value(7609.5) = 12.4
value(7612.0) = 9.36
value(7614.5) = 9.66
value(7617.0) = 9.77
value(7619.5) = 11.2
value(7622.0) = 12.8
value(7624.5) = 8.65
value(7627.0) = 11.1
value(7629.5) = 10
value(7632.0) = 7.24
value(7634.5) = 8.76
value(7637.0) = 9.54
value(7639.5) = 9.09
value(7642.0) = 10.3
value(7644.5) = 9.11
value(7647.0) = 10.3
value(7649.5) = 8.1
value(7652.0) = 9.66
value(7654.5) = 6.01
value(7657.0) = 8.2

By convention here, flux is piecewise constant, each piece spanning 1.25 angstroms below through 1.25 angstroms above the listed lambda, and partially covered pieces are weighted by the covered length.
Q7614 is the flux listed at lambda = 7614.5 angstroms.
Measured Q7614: 9.66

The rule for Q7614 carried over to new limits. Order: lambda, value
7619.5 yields 11.2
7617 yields 9.77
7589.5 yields 8.05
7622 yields 12.8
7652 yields 9.66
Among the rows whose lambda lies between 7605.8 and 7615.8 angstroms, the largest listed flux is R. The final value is 12.4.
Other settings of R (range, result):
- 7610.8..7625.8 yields 12.8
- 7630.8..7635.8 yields 8.76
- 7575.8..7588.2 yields 10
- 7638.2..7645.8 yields 10.3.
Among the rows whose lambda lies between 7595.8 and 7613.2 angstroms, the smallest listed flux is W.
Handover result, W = 7.82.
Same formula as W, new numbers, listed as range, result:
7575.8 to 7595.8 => 7.62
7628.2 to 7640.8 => 7.24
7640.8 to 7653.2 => 8.1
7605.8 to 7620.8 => 8.26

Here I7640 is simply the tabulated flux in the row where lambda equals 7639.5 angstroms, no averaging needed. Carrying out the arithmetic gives 9.09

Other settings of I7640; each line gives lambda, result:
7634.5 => 8.76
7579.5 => 8.62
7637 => 9.54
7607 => 8.26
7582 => 9.14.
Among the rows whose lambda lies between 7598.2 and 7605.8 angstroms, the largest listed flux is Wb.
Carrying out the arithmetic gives 10.2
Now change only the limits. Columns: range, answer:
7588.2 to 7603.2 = 10.1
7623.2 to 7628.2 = 11.1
